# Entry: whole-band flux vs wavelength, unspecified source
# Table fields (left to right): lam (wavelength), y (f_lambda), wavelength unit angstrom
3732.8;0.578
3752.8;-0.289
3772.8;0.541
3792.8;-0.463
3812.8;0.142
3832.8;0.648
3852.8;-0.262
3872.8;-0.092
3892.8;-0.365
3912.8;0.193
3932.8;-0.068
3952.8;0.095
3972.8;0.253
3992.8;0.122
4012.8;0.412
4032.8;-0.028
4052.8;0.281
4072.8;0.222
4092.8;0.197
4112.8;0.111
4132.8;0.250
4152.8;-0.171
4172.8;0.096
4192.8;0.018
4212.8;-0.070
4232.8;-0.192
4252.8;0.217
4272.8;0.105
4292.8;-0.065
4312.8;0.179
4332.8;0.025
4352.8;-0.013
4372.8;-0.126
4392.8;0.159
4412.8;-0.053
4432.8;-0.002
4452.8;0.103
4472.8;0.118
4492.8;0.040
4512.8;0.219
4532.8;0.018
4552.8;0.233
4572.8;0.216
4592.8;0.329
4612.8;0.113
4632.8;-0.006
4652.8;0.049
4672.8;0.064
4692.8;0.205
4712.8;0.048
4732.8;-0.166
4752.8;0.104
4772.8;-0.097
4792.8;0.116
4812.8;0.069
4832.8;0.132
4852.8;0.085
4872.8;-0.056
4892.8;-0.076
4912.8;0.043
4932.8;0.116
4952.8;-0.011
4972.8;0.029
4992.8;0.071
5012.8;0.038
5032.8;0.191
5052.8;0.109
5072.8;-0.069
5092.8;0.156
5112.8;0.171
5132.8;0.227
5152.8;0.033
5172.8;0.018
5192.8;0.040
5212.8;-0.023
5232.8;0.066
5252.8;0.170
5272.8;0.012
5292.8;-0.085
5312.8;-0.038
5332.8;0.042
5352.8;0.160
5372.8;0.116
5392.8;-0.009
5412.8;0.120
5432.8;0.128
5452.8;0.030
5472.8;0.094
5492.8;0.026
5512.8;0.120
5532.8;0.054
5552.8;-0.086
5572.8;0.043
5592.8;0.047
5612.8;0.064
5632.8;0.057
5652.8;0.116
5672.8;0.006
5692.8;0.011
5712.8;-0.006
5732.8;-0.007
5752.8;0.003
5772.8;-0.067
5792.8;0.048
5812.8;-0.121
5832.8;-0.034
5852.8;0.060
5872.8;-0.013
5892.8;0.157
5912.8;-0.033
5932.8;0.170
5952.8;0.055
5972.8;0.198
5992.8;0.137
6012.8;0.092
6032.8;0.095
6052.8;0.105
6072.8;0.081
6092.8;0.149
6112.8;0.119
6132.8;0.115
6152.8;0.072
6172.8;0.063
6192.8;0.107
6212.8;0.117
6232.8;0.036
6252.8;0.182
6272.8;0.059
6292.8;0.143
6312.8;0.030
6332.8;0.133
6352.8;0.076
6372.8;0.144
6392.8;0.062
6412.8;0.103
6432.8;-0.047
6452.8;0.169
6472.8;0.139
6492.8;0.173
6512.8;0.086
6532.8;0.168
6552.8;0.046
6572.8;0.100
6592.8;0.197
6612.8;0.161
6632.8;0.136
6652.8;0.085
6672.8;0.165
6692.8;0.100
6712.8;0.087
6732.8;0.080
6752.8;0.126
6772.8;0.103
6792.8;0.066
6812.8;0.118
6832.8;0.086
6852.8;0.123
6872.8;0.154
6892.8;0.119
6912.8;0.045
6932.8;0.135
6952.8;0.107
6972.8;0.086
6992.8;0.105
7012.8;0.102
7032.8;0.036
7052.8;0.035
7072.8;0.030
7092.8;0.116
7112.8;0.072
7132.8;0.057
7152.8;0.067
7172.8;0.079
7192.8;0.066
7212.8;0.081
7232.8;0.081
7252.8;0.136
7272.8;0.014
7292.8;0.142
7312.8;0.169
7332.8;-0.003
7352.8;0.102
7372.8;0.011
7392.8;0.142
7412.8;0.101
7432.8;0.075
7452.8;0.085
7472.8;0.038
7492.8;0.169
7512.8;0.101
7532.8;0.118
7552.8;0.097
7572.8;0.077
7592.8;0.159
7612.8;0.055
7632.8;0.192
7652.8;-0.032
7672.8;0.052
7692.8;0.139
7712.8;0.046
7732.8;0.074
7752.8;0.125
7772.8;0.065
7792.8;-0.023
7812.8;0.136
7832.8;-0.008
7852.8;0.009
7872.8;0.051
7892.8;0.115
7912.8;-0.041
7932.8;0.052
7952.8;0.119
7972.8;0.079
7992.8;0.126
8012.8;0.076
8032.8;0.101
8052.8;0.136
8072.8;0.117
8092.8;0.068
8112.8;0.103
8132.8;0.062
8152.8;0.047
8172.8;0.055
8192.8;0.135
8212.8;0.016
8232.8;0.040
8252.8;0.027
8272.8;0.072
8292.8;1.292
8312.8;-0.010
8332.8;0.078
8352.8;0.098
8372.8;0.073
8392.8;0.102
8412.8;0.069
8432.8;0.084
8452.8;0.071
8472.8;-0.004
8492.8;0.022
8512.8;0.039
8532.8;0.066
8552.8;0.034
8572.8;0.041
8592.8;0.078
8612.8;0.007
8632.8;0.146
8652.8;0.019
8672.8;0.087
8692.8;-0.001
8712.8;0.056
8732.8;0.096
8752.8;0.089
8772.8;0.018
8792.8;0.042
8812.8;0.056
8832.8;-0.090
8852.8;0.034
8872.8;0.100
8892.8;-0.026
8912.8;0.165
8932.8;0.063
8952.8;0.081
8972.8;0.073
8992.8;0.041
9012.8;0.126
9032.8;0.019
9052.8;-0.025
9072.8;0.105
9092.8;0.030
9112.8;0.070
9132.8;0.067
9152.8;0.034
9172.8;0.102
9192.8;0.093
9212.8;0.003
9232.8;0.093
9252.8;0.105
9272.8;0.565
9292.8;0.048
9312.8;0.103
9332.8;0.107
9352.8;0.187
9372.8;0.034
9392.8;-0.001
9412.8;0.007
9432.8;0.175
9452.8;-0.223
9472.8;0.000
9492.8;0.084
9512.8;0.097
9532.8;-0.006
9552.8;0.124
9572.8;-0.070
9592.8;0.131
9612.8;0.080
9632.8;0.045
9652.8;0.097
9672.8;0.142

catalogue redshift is 1.487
